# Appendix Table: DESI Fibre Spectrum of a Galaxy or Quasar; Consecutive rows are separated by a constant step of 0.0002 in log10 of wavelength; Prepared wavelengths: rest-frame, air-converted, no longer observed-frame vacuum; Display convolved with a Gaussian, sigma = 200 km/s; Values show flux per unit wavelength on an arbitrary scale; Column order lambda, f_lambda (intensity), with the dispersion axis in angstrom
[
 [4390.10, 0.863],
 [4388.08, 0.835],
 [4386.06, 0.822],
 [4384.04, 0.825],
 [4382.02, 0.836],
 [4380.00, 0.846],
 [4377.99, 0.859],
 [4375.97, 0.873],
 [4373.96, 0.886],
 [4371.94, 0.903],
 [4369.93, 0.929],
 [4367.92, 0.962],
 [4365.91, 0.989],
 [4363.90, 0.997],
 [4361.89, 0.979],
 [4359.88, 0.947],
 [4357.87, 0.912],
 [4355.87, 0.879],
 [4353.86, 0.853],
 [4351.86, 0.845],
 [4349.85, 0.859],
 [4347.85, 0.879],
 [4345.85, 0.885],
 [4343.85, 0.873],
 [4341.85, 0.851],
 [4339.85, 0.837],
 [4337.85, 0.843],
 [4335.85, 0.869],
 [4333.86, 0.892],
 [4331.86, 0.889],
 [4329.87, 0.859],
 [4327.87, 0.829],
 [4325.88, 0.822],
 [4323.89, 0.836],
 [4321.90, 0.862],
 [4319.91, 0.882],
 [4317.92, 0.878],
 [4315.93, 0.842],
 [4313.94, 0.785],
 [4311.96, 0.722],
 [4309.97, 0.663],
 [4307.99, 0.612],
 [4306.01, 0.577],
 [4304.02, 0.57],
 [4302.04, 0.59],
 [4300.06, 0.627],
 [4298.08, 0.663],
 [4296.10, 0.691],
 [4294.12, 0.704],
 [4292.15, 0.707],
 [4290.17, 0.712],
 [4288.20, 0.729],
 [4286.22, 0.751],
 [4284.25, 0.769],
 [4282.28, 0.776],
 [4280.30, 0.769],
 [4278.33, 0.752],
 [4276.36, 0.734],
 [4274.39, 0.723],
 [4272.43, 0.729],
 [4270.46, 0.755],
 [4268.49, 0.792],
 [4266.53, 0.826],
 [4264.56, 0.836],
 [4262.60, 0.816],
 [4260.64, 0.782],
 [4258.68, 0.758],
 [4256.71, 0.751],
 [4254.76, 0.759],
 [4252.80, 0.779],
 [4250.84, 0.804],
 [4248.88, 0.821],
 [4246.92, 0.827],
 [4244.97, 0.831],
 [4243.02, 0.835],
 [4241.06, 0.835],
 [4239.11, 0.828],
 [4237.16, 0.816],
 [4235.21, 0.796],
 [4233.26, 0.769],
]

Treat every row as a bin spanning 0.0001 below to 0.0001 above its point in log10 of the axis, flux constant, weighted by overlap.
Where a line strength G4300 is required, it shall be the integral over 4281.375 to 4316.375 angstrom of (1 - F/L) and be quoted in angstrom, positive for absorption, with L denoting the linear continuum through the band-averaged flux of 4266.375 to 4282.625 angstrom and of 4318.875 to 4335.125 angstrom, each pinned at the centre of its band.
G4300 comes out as 4.9 angstrom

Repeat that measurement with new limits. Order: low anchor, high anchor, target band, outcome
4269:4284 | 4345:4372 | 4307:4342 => 1.2 angstrom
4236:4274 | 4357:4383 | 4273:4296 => 2.5 angstrom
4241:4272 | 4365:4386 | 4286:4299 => 1.9 angstrom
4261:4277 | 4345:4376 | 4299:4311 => 3.2 angstrom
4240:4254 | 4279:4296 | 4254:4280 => 0.3 angstrom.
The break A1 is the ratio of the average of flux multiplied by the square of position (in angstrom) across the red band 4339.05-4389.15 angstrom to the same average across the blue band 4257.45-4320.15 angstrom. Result 1.3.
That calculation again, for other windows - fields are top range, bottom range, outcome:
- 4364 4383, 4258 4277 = 1.22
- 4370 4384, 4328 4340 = 1.03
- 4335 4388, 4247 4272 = 1.18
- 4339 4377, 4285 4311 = 1.40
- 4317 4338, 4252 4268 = 1.13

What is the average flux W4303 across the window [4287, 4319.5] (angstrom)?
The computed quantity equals 0.696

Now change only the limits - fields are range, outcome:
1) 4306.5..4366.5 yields 0.853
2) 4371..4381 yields 0.873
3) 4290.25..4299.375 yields 0.691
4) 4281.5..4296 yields 0.732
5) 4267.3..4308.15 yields 0.704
